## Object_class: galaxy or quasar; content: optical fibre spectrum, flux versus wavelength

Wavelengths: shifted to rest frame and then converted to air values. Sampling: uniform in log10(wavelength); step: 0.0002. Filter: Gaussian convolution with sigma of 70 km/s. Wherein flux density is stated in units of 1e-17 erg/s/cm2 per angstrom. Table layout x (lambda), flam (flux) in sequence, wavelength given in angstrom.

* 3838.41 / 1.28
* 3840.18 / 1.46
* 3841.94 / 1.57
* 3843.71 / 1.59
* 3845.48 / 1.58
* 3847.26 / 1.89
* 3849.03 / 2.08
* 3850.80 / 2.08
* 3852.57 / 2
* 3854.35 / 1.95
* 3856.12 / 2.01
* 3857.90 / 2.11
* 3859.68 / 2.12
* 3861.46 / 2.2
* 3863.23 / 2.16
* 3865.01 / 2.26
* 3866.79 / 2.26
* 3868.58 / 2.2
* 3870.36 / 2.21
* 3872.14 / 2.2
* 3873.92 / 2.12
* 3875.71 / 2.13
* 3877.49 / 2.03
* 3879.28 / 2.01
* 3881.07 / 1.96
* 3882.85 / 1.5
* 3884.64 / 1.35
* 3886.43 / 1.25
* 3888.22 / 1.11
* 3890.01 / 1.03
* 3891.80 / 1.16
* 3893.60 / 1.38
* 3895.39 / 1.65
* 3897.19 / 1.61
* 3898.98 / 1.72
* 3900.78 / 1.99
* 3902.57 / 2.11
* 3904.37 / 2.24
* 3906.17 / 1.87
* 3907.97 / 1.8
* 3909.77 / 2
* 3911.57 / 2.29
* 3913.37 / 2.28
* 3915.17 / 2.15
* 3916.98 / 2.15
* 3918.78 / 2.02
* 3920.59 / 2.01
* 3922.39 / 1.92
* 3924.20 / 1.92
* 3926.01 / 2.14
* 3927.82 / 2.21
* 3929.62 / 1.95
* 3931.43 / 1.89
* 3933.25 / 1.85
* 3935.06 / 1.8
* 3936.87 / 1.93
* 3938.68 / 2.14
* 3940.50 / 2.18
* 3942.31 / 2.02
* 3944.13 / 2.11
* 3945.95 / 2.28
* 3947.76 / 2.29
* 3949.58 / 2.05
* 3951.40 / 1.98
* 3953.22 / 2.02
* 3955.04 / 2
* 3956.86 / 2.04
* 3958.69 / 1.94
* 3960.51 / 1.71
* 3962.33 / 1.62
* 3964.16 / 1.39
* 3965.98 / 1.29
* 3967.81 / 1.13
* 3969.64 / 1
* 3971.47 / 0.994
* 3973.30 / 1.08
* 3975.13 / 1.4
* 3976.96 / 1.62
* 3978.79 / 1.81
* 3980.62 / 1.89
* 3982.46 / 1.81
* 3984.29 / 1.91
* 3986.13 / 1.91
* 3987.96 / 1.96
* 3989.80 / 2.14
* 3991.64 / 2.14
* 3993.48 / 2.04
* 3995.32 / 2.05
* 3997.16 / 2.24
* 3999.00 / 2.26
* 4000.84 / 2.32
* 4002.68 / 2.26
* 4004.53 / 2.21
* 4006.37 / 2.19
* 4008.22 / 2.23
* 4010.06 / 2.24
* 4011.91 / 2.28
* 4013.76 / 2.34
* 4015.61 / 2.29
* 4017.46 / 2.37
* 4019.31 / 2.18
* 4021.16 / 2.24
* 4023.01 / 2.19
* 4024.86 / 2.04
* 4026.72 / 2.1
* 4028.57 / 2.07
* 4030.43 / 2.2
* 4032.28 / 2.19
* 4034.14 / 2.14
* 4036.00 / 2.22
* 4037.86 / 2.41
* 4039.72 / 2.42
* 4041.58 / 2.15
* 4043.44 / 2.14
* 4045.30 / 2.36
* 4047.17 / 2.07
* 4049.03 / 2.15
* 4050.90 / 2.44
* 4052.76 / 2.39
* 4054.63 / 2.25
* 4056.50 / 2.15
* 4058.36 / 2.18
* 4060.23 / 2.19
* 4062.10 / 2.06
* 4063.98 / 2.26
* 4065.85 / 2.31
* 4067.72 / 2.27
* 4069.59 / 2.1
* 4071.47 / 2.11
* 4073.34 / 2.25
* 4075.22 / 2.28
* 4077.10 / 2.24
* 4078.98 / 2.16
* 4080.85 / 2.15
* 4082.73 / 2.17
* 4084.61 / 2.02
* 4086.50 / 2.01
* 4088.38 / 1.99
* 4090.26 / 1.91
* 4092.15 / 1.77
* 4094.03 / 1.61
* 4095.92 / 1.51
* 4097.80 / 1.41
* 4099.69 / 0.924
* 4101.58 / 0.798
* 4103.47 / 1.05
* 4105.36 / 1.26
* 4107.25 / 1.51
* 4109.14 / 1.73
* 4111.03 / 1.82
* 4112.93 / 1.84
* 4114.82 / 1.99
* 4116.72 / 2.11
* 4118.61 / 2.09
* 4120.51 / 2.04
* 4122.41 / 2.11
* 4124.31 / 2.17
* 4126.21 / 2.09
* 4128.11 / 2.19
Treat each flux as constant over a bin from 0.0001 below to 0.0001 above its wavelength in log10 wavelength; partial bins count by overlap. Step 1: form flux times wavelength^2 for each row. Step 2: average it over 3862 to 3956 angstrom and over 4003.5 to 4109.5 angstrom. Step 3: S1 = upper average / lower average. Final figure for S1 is 1.1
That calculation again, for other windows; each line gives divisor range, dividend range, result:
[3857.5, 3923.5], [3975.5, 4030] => 1.17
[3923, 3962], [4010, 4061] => 1.16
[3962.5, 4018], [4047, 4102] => 1.11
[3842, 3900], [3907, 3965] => 1.13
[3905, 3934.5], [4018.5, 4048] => 1.15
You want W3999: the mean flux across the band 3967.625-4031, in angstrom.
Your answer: 1.98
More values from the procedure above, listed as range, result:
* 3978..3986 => 1.86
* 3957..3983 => 1.49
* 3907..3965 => 2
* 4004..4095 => 2.18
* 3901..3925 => 2.06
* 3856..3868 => 2.17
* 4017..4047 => 2.21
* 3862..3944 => 1.92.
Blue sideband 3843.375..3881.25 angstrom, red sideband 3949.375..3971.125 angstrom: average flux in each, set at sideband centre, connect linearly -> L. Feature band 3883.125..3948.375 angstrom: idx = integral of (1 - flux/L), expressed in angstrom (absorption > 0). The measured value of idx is -2.0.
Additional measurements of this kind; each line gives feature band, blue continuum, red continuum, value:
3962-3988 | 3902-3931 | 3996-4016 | 8.16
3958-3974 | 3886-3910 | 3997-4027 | 5.17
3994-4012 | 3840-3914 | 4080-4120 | -4.52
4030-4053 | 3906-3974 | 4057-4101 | -3.43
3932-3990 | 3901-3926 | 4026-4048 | 9.01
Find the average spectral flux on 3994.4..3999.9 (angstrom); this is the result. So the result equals 2.18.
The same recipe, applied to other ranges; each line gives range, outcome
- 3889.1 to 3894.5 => 1.19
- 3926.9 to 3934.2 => 1.97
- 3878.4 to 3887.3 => 1.61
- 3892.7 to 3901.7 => 1.67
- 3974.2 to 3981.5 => 1.68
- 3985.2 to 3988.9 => 1.94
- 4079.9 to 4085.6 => 2.11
